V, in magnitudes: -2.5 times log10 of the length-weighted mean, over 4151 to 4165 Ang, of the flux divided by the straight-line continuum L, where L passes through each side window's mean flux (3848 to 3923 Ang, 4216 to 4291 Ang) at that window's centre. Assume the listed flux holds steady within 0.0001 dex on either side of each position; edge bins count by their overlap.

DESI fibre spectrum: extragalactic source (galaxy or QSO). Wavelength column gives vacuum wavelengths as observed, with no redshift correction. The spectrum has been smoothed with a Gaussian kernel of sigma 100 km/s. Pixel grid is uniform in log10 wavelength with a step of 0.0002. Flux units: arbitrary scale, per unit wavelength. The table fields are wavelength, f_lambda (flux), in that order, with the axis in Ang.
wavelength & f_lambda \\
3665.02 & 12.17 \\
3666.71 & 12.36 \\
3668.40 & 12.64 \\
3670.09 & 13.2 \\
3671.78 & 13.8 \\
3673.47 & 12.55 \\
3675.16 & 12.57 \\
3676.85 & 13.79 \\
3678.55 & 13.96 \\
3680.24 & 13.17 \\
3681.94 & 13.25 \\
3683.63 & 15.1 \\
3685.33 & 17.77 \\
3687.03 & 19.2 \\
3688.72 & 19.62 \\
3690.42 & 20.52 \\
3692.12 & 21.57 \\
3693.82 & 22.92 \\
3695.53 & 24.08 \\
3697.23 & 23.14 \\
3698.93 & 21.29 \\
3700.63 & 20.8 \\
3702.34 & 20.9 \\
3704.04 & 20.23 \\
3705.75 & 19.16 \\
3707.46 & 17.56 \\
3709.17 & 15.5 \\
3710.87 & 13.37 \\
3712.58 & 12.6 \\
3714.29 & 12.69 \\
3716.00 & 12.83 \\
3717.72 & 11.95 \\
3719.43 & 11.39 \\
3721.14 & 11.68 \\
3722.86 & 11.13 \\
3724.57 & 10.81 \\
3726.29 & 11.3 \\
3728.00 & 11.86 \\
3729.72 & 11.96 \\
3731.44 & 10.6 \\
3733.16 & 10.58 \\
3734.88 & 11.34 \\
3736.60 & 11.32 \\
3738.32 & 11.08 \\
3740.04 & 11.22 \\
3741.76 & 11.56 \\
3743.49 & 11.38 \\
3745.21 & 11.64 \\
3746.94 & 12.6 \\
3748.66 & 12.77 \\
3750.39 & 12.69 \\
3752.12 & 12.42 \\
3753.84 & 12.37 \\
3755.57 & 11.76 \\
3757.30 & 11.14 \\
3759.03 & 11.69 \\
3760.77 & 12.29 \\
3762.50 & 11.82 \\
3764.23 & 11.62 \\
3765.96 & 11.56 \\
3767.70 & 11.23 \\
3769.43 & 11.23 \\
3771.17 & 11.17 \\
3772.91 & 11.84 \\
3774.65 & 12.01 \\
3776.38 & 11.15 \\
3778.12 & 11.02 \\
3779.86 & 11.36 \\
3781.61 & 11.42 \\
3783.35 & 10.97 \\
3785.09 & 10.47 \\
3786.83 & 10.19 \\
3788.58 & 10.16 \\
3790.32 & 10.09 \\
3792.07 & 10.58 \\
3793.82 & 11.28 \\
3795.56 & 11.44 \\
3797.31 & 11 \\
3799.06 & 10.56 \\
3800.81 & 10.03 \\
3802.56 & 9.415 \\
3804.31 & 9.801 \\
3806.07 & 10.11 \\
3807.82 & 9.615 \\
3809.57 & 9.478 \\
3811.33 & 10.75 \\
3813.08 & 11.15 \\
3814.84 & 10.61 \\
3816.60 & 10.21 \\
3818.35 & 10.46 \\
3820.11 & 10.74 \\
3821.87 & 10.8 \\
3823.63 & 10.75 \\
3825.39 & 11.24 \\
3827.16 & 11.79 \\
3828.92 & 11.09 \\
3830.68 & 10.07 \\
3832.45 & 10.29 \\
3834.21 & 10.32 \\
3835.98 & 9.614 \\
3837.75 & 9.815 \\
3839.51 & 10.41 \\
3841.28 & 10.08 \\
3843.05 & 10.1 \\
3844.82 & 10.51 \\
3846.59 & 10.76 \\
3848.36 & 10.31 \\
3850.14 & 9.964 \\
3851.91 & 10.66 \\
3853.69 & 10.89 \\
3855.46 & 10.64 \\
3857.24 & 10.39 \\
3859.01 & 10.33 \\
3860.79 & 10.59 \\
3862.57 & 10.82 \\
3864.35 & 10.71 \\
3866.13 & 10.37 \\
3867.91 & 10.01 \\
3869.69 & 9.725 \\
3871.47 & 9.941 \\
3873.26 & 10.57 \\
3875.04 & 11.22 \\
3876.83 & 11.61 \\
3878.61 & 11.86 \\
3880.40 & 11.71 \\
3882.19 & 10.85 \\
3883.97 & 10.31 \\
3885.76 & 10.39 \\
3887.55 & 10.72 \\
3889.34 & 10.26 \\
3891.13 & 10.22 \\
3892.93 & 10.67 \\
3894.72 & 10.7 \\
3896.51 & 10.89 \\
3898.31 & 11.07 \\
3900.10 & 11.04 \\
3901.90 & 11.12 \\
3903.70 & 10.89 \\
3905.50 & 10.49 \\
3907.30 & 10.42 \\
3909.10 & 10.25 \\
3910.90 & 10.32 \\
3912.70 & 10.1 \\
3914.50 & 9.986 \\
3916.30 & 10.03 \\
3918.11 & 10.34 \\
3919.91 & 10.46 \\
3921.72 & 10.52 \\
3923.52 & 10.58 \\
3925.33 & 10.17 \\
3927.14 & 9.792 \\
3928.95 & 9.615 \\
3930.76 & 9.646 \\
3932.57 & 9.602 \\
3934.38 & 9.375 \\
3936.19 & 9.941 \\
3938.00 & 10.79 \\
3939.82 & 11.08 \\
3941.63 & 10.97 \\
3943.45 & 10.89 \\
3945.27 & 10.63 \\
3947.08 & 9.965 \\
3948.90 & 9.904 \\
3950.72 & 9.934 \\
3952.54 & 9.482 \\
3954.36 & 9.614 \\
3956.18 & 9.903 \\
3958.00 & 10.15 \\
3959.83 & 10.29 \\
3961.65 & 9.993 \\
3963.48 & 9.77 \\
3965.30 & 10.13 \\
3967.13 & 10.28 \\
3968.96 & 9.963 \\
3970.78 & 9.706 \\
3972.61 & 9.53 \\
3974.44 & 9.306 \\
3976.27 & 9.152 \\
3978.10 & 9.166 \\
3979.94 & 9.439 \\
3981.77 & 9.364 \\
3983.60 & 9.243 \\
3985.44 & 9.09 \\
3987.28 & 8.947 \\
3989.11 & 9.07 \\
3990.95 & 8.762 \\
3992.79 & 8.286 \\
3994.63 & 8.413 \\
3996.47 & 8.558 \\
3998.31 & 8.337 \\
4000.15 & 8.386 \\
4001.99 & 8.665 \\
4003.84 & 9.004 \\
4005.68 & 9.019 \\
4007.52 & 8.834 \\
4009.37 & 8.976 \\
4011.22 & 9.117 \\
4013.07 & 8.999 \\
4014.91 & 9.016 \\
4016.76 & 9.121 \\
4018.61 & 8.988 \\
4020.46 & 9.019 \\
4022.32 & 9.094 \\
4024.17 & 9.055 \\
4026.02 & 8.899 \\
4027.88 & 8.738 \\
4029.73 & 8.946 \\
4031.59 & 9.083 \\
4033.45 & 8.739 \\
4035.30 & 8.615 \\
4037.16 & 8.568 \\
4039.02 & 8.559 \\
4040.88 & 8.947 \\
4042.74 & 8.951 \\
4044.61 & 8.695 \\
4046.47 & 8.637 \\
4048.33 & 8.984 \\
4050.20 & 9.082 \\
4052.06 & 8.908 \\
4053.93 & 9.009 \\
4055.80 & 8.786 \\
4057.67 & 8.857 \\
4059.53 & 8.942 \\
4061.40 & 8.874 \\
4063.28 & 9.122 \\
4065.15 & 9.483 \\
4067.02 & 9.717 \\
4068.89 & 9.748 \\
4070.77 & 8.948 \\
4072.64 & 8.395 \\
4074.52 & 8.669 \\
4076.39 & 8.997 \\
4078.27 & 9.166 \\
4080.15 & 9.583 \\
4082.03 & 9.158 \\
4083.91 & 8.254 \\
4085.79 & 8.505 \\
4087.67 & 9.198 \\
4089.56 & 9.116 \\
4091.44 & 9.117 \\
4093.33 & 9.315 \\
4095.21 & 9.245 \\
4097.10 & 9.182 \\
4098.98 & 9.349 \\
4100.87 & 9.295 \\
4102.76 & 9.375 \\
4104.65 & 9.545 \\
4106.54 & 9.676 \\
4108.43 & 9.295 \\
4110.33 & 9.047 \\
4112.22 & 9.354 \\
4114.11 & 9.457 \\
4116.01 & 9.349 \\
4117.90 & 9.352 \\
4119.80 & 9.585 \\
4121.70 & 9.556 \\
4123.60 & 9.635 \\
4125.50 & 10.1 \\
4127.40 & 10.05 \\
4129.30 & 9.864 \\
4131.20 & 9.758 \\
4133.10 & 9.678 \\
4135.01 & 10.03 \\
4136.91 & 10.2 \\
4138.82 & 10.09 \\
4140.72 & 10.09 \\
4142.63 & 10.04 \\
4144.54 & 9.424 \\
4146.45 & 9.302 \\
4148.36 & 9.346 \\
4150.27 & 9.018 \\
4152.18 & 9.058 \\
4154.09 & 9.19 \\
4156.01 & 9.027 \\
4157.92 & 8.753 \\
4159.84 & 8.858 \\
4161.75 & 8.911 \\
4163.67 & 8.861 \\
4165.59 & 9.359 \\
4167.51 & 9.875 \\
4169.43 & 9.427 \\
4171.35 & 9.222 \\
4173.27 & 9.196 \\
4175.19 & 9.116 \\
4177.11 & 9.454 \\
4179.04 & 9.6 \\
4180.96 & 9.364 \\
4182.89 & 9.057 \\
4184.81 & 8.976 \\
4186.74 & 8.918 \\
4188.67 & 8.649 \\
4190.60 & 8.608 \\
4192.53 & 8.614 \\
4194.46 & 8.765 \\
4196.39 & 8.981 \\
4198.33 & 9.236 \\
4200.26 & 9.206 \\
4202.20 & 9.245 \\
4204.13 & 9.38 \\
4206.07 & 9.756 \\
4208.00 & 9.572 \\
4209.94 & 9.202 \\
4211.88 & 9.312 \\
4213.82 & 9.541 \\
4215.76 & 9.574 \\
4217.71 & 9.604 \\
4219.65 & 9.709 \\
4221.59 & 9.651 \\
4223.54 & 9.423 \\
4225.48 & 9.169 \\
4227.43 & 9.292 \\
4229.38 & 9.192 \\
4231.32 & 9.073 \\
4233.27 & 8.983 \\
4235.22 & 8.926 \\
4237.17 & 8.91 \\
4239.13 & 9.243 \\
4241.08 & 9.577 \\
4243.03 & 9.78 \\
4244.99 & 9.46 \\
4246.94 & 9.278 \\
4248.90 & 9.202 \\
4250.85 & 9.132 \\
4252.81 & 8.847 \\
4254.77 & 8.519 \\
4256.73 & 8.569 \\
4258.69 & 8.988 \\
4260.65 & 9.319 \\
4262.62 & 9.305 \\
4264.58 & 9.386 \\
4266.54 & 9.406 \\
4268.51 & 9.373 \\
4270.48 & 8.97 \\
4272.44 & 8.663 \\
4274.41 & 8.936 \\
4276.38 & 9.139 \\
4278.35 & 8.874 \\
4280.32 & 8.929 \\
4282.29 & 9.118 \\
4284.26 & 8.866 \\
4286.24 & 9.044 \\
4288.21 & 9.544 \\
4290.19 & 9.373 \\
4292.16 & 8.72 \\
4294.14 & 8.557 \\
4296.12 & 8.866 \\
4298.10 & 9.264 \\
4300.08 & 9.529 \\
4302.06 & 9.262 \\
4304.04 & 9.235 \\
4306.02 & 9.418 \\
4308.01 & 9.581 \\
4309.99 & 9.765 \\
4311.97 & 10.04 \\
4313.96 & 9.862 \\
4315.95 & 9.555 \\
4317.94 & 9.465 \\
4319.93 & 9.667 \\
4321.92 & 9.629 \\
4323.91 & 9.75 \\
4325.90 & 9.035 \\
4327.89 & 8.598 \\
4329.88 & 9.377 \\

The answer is 0.068 mag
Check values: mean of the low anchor 10.6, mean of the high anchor 9.18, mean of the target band 8.96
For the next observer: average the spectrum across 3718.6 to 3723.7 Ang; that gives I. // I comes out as 11.4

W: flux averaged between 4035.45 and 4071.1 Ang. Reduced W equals 8.98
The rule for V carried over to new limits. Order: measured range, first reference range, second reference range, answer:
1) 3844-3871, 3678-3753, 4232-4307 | 0.27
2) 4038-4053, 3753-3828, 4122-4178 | 0.12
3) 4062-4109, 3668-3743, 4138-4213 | 0.13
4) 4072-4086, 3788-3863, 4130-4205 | 0.08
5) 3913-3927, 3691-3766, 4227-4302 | 0.19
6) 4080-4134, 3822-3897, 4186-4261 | 0.03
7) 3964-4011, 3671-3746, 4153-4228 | 0.26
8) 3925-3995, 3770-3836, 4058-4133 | 0.02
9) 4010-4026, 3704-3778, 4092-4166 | 0.14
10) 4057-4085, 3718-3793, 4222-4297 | 0.10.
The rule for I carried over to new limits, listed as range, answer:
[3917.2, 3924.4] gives 10.5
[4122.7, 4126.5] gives 9.87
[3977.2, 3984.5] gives 9.3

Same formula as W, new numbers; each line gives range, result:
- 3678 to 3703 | 19.2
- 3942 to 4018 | 9.38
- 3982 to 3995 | 8.87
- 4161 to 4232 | 9.25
